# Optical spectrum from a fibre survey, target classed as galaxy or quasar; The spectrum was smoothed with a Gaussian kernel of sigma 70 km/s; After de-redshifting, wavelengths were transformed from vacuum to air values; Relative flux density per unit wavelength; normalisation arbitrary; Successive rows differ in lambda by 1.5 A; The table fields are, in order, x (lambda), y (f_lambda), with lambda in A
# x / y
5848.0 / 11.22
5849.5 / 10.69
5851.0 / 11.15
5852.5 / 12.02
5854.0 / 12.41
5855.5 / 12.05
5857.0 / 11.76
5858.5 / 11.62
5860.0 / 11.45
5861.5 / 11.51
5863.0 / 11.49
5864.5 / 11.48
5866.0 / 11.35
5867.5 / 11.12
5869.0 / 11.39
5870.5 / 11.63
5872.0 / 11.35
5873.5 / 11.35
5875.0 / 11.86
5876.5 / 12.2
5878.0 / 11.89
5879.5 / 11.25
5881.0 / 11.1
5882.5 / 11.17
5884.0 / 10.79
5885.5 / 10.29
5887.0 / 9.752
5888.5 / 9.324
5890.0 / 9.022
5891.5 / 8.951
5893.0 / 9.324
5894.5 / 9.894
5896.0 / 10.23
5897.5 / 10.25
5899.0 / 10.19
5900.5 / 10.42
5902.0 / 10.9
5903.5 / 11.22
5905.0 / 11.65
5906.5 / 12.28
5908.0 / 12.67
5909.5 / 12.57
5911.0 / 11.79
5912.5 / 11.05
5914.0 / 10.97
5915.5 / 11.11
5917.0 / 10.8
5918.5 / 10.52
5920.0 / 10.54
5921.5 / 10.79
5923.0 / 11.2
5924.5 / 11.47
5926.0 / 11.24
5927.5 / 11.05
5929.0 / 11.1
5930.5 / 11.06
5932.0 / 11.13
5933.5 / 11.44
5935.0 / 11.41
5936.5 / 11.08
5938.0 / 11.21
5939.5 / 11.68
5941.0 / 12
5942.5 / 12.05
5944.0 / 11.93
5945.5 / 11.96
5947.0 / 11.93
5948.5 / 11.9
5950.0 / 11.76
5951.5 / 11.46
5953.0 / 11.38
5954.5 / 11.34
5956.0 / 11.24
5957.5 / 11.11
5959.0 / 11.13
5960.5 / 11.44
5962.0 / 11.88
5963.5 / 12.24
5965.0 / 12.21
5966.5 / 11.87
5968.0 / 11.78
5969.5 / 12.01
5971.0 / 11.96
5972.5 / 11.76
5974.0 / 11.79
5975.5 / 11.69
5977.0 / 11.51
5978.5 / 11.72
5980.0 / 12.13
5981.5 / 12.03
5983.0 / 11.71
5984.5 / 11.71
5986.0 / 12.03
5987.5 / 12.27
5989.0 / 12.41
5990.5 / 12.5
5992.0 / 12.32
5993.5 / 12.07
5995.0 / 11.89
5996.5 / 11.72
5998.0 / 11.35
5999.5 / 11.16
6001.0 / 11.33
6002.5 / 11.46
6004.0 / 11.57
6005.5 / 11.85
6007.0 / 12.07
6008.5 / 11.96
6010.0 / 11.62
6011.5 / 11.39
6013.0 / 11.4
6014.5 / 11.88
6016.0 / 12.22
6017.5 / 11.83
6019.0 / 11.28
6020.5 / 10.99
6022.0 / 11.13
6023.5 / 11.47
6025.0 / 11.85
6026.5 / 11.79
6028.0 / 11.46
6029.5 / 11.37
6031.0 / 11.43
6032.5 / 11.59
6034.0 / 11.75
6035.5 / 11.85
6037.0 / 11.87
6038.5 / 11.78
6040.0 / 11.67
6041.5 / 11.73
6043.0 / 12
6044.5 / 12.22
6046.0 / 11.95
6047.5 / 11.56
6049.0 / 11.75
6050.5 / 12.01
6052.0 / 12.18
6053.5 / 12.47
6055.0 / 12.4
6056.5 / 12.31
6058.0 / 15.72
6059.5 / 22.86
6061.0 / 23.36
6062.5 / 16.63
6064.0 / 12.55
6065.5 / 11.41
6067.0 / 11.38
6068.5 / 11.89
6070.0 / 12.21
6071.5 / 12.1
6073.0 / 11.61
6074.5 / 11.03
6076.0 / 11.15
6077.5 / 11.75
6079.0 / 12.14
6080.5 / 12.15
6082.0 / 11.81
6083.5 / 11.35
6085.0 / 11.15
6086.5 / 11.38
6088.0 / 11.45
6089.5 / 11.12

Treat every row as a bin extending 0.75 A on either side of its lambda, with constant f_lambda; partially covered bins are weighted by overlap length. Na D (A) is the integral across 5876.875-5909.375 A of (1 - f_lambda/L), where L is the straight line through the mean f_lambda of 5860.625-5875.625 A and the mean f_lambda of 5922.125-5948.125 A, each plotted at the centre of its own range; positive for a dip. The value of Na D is 2.3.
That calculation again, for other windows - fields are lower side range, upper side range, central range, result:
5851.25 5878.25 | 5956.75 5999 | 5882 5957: 4.5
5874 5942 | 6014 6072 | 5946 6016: 0.6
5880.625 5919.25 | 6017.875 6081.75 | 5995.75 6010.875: 0.4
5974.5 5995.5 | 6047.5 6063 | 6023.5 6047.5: 4.1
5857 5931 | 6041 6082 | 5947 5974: 0.3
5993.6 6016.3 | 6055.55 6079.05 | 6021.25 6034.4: 1.0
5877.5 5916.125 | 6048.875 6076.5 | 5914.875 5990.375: 0.9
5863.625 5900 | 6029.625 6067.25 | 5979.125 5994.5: 0.2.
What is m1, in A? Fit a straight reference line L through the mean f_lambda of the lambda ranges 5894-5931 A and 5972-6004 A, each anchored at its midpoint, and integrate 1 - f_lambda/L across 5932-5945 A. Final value -0.3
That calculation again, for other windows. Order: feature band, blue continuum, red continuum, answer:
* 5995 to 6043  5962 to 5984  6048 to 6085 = 3.4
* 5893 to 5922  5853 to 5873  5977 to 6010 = 1.7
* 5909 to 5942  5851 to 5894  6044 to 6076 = 1.4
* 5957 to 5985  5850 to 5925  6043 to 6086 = 0.4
